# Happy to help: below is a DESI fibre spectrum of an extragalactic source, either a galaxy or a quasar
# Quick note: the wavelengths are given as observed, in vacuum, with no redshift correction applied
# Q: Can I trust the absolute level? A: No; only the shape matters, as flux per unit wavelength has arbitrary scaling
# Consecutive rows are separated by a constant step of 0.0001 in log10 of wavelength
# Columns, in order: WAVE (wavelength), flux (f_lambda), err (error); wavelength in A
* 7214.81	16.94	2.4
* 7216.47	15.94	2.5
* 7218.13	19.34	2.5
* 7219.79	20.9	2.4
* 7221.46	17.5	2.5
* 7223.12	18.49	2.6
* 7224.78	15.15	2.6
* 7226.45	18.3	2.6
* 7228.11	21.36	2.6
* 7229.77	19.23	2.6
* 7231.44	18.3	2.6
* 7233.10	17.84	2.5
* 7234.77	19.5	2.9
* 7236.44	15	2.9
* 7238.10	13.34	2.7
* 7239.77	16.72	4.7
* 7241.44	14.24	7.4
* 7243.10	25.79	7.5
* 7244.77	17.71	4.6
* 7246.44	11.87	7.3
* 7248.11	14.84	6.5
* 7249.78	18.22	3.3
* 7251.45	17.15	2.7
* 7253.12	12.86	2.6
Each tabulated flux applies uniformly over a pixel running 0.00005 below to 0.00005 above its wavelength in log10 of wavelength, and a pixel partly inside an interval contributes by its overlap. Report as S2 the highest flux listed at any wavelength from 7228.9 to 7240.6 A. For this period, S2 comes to 19.5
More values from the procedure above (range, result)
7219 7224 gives 20.9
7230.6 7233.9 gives 18.3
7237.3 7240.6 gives 16.72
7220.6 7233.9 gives 21.36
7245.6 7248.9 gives 14.84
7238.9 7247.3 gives 25.79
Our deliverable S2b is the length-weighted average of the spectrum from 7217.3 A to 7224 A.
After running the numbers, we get 19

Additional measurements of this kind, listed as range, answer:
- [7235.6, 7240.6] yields 15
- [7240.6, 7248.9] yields 16.9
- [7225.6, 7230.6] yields 19.6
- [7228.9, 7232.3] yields 18.8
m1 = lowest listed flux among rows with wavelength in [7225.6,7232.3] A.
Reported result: 18.3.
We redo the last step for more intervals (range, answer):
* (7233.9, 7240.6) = 13.34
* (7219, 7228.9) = 15.15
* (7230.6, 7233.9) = 17.84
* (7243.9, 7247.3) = 11.87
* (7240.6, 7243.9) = 14.24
